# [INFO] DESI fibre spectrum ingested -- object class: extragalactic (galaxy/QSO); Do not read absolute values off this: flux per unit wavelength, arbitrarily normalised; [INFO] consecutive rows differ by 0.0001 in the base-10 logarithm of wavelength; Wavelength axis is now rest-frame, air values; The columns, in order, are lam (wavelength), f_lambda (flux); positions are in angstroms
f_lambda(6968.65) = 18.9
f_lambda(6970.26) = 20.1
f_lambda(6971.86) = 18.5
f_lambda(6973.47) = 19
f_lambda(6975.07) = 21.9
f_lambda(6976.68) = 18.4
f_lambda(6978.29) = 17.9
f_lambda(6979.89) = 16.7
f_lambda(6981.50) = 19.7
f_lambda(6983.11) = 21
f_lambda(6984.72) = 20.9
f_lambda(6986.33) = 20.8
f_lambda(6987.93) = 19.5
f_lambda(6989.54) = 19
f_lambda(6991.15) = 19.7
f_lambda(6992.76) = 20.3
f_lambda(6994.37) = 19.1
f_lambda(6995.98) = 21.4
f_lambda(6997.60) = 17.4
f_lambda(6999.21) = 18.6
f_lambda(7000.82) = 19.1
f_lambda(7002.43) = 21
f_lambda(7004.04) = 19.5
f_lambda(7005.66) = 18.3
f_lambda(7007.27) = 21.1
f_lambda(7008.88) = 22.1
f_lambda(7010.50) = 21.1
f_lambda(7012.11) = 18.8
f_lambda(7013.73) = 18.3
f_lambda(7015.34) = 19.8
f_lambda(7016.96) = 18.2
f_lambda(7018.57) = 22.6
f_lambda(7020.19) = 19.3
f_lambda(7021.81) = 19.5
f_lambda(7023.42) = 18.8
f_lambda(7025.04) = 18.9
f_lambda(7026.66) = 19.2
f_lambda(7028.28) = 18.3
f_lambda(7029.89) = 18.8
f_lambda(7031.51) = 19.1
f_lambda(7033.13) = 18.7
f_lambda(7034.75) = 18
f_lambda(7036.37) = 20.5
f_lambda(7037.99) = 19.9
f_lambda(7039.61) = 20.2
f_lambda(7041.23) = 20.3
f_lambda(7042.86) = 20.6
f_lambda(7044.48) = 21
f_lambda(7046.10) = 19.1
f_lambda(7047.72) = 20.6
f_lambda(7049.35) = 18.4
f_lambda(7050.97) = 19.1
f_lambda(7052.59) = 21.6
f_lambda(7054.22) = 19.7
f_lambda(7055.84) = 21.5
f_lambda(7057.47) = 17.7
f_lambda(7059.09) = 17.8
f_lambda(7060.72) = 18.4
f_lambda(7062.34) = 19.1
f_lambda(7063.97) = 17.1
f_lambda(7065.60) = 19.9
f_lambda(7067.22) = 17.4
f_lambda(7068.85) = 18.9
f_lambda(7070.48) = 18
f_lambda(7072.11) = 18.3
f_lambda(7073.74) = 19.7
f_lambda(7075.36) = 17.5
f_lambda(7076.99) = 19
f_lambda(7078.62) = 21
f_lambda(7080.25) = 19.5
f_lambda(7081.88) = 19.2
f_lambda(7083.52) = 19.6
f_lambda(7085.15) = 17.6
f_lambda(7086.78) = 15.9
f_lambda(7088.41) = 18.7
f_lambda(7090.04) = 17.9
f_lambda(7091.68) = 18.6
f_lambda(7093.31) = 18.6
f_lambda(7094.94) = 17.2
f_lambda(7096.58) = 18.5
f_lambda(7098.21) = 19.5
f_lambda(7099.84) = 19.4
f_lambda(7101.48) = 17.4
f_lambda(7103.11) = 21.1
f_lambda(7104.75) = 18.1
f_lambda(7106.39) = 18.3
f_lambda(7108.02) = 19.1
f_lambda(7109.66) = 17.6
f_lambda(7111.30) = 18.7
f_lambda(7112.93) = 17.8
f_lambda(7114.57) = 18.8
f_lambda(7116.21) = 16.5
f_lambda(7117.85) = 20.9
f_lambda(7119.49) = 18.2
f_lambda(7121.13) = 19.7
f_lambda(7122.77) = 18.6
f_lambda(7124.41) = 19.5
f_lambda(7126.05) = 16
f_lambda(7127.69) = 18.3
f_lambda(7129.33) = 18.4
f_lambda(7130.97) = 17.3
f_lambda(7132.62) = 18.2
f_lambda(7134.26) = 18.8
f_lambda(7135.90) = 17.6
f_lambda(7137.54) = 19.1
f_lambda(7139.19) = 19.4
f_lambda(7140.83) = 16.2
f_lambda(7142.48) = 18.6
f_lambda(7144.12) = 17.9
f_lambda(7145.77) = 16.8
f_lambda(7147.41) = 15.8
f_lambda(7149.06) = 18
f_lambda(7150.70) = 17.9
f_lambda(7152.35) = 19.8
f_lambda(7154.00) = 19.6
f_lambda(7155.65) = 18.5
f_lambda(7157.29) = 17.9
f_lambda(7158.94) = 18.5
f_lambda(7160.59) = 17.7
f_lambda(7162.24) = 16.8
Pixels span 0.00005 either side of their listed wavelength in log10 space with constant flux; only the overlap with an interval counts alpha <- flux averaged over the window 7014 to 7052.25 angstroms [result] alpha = 19.5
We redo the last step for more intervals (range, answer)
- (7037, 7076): 19.3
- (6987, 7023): 19.7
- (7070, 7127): 18.6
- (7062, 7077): 18.4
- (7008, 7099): 19.2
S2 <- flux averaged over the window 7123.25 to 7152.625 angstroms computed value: 18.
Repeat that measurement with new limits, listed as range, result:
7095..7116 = 18.6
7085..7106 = 18.4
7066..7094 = 18.6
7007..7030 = 19.6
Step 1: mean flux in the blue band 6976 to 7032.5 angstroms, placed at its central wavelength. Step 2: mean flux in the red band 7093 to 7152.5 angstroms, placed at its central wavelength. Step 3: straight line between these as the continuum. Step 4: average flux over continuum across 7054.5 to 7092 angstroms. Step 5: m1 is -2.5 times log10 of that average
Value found 0.009 mag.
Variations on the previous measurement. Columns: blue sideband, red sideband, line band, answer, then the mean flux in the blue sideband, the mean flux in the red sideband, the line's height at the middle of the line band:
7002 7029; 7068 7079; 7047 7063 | -0.02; 19.7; 18.8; 19.1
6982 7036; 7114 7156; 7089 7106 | 0.00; 19.6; 18.2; 18.6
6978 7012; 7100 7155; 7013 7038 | 0.01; 19.7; 18.3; 19.4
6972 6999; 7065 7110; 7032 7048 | -0.05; 19.5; 18.6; 19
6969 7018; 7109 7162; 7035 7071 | -0.02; 19.6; 18.2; 19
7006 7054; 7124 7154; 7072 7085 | -0.01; 19.7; 18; 18.9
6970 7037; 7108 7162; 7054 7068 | 0.01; 19.5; 18.2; 18.9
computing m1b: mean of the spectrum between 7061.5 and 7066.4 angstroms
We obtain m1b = 18.7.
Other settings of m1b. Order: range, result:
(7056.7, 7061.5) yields 18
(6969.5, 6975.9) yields 19.9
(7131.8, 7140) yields 18.6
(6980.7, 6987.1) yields 20.6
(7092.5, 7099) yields 18.5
